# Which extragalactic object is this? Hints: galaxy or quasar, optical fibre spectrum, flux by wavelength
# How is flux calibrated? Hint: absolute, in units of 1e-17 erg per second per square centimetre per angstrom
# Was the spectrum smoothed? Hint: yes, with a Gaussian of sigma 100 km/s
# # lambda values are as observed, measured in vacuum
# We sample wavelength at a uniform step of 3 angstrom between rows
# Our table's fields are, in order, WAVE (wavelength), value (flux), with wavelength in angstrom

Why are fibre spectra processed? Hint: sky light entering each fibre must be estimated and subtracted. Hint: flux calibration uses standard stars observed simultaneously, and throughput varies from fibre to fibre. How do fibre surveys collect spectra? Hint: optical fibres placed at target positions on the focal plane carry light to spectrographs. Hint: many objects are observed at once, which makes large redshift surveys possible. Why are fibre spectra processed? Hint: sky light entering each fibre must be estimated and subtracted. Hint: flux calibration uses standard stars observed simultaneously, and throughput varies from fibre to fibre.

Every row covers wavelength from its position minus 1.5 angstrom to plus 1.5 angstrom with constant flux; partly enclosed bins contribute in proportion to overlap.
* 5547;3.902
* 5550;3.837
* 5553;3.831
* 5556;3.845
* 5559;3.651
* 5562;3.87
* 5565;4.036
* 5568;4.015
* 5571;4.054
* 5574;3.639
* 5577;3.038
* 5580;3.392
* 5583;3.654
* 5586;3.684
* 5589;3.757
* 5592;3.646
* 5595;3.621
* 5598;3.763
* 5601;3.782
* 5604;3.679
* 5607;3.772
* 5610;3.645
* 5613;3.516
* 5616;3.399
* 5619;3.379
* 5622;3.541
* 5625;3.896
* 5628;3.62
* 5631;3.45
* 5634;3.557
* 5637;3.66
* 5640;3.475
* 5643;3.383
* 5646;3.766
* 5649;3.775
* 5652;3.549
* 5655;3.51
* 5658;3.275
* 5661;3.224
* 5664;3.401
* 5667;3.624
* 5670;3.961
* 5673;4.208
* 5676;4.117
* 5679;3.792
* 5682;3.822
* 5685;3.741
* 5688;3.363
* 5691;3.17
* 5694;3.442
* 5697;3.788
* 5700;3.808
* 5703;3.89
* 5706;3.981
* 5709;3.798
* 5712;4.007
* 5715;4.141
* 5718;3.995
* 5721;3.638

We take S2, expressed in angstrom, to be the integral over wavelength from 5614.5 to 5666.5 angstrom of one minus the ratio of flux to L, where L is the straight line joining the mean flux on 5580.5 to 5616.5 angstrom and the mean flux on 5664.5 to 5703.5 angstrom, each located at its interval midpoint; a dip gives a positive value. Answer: 2.4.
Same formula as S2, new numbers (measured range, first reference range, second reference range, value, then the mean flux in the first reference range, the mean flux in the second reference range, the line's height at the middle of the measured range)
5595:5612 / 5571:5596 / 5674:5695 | -0.55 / 3.58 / 3.65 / 3.6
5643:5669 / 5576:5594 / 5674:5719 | 1.30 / 3.54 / 3.79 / 3.7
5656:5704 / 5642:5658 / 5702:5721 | 1.20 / 3.57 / 3.94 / 3.75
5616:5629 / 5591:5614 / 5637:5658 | 0.16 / 3.68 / 3.56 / 3.63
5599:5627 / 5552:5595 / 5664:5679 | 1.22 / 3.72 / 3.9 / 3.79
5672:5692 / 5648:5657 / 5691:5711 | -0.37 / 3.58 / 3.74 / 3.68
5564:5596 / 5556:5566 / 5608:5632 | 0.61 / 3.84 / 3.56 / 3.75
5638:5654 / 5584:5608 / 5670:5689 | 0.89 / 3.71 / 3.86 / 3.8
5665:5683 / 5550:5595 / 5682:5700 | -1.67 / 3.72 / 3.55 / 3.58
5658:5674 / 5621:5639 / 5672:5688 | 0.74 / 3.62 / 3.87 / 3.8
